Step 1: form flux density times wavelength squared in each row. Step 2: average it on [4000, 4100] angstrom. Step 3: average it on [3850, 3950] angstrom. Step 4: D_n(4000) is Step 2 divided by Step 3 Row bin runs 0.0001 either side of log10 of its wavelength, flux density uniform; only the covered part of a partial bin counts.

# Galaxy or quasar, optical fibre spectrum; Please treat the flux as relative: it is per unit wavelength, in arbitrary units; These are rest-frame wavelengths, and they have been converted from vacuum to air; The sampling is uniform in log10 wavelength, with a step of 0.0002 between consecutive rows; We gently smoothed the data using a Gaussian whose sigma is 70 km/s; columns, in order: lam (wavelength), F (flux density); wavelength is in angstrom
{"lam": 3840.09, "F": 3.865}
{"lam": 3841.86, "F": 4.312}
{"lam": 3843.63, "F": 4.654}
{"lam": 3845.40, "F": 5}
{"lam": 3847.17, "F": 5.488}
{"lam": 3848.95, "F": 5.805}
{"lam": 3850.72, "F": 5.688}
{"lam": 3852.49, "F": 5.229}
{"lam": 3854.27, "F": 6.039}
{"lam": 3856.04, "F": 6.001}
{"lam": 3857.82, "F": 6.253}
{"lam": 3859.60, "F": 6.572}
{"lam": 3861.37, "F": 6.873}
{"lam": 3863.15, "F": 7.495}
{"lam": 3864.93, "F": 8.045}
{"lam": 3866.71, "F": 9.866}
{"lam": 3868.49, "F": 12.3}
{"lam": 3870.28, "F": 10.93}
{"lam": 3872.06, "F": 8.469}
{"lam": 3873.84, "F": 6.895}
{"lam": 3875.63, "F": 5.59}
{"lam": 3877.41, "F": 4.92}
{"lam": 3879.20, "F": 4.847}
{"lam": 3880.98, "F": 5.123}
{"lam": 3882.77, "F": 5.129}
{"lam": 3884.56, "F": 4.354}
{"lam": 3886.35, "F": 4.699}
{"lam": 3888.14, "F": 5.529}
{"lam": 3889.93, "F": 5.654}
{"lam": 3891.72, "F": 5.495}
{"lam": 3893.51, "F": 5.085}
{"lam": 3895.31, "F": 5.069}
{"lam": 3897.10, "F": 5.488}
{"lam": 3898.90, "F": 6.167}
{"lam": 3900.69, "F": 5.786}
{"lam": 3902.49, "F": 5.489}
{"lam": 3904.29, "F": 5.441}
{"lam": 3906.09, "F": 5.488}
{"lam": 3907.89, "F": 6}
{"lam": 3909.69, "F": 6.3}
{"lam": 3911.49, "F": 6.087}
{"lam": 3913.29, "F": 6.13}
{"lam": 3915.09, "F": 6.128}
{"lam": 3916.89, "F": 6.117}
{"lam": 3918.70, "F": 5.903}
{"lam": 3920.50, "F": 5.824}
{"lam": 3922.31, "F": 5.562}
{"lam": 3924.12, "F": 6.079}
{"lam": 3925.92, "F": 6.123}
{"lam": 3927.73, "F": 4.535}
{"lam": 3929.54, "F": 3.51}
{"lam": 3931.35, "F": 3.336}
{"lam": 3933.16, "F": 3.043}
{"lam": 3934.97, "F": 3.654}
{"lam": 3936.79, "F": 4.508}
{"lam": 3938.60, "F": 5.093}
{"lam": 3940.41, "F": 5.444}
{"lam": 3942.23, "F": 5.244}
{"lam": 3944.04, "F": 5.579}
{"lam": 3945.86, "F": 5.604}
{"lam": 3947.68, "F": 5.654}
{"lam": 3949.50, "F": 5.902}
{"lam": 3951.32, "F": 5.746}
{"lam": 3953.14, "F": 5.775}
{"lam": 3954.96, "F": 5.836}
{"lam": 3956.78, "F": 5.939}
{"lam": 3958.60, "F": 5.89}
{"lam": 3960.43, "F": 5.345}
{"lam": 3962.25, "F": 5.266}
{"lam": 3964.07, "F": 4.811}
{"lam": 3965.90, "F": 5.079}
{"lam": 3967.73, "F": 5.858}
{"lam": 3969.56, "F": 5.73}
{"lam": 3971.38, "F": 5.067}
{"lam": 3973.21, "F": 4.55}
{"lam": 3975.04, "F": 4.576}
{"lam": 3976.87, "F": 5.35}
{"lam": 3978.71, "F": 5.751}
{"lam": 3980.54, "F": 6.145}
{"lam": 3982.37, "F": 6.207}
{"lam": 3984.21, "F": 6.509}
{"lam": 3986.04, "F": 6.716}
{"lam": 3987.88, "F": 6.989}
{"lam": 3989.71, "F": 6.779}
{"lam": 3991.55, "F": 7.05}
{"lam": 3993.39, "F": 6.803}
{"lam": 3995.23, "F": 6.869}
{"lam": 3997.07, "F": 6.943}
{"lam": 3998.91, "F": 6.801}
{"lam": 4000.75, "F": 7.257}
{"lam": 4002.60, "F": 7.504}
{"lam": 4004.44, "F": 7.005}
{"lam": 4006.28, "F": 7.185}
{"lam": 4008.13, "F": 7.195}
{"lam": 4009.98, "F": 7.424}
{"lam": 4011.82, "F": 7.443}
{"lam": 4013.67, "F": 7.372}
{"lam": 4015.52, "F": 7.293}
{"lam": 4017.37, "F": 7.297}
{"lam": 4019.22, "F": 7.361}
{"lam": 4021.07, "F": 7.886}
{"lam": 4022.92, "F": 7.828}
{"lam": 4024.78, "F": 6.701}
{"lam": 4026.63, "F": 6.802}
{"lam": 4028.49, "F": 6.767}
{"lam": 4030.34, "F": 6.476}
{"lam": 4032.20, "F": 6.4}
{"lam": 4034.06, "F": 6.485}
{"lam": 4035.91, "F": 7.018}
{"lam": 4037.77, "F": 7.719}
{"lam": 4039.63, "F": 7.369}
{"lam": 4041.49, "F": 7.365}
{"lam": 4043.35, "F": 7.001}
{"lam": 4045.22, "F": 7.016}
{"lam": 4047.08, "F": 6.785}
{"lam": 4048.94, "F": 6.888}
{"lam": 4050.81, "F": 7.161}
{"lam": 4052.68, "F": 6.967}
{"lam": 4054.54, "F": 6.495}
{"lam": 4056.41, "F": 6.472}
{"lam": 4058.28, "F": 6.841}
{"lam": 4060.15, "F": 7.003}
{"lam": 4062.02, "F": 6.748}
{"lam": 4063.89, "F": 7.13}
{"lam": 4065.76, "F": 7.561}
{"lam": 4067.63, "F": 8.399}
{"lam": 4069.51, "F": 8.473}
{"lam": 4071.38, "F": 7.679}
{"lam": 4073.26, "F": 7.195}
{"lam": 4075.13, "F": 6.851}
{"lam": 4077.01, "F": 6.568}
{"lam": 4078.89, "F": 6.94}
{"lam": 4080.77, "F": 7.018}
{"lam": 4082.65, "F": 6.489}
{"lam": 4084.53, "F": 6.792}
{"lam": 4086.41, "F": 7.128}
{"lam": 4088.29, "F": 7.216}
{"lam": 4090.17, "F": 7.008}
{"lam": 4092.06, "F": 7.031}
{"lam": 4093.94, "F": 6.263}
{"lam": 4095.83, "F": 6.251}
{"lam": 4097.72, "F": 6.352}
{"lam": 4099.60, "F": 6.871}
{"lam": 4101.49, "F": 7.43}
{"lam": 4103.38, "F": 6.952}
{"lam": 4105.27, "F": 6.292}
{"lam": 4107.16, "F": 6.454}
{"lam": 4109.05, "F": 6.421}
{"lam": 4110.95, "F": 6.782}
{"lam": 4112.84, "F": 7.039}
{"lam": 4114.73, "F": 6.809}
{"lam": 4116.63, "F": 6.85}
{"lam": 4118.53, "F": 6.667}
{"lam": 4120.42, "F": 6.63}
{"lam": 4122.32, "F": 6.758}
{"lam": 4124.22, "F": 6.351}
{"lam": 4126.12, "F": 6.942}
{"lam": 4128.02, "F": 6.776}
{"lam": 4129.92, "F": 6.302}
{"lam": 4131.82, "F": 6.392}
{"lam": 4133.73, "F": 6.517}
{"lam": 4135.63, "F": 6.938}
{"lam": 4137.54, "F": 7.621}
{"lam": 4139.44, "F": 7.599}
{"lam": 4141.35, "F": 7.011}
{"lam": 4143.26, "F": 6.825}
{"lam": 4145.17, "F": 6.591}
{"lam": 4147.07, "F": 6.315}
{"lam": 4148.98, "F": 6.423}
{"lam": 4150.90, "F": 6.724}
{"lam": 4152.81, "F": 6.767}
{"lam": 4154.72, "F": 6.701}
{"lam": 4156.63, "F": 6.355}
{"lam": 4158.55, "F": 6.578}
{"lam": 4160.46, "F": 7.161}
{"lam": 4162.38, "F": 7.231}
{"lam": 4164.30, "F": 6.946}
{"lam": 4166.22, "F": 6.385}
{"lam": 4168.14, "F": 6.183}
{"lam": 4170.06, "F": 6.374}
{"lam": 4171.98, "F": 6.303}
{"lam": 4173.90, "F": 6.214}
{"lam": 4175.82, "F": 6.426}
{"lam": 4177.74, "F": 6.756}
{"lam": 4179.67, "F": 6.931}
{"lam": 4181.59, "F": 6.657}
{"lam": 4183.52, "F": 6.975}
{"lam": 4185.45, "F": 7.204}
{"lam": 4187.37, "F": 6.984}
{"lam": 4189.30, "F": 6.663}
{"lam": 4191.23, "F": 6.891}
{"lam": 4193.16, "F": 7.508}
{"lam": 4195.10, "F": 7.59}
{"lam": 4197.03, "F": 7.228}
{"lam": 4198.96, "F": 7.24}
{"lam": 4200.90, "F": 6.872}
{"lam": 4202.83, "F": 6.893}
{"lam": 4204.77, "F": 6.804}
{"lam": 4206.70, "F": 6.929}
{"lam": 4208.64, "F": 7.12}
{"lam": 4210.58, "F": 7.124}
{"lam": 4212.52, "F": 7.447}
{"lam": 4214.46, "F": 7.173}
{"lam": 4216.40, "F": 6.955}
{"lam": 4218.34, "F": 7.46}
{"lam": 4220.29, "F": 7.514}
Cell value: 1.3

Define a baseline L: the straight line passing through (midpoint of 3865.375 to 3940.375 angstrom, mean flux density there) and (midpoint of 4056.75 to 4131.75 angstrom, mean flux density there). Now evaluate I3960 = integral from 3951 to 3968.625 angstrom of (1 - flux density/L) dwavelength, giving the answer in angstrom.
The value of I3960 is 1.7 angstrom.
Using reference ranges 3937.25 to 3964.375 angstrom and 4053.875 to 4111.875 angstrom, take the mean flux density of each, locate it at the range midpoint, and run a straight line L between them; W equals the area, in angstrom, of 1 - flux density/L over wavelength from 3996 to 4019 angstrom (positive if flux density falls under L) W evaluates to -4.1 angstrom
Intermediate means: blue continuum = 5.54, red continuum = 6.94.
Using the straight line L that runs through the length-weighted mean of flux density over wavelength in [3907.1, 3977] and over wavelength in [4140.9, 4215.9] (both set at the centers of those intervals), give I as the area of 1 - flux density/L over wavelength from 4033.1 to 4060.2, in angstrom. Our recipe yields -4.4 angstrom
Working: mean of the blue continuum 5.34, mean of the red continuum 6.83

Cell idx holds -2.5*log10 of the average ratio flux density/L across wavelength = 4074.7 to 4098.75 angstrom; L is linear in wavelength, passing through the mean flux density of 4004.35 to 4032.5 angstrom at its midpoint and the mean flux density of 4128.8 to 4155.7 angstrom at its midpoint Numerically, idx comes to 0.03 mag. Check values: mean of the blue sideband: 7.17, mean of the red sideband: 6.77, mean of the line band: 6.76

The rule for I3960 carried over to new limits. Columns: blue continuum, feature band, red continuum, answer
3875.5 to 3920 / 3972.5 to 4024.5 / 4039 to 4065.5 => -2.7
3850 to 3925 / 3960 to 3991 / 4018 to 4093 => 4.5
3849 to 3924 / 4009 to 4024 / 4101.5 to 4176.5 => -2.3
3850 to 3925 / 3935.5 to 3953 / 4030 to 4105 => 2.9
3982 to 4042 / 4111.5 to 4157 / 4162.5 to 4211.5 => 1.1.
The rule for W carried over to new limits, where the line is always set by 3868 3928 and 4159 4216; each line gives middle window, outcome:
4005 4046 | -4.9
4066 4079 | -1.9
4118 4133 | 0.2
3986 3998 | -1.1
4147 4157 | 0.3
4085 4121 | -0.7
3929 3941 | 4.0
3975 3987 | 0.5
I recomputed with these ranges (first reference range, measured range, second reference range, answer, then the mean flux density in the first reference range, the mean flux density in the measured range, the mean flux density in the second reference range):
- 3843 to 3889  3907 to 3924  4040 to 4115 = 1.5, 6.46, 6.01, 6.96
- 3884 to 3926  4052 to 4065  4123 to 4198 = -1.0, 5.67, 6.82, 6.78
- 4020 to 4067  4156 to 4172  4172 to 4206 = 0.7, 7.01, 6.63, 6.92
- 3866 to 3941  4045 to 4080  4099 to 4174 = -3.8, 5.78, 7.12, 6.72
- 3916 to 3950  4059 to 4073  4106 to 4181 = -3.3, 5.08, 7.54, 6.69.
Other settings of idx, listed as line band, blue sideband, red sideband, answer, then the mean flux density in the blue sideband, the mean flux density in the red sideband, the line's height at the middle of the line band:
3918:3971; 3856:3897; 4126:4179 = 0.25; 6.56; 6.69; 6.59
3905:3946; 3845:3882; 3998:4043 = 0.30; 6.85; 7.16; 6.97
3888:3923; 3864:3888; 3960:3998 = 0.16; 6.96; 5.93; 6.67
